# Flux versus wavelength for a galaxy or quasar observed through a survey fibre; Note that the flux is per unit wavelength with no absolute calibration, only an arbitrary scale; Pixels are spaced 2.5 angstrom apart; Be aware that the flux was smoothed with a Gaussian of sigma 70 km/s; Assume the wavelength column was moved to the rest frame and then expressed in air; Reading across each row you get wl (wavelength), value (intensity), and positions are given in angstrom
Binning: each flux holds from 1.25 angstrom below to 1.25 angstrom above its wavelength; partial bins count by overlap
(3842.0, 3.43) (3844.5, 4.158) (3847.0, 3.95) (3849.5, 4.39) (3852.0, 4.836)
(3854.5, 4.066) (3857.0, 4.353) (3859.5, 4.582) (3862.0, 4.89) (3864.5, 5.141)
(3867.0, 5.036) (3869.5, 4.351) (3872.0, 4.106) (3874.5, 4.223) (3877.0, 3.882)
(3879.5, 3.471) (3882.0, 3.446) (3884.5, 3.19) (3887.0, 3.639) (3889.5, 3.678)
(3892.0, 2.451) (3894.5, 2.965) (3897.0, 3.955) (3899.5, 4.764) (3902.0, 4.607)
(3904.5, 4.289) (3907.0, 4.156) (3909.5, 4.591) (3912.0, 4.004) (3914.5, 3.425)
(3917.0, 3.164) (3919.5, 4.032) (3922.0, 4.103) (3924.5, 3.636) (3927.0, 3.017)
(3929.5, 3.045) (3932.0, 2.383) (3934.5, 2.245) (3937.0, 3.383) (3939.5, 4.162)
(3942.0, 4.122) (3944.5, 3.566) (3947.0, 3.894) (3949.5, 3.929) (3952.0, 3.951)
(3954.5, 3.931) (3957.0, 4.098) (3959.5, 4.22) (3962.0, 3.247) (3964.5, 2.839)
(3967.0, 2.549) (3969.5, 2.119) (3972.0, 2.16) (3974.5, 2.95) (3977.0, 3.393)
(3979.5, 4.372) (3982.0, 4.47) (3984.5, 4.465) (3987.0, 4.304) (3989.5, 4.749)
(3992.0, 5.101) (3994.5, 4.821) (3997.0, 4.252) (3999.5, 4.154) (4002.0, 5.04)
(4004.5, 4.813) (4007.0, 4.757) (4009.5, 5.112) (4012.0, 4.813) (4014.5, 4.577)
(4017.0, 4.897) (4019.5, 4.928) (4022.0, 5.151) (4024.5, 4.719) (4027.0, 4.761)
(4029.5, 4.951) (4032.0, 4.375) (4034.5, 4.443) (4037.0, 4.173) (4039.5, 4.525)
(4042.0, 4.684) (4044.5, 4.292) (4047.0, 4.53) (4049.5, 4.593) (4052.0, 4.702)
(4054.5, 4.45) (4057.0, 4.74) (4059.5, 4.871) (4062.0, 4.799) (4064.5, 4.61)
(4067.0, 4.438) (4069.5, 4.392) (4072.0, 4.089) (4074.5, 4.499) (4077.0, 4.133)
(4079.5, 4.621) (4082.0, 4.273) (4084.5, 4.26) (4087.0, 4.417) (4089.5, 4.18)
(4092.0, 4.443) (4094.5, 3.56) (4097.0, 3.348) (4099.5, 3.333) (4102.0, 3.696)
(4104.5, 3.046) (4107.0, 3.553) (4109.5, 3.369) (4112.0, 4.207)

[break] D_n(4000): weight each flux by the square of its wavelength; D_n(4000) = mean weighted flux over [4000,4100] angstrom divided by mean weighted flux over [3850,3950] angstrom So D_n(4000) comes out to 1.26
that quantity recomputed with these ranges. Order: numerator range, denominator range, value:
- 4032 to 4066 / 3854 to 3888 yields 1.20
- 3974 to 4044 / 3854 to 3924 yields 1.21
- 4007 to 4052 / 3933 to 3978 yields 1.44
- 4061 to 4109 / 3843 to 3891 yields 1.09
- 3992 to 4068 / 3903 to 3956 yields 1.34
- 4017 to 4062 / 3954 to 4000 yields 1.26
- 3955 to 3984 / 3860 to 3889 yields 0.85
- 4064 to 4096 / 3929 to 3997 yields 1.24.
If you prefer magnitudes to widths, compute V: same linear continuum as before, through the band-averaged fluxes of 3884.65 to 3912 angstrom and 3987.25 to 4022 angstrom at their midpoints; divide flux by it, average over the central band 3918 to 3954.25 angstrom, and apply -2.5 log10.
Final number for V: 0.19 mag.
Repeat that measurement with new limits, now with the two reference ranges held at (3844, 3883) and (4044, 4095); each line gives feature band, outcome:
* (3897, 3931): 0.12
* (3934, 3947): 0.21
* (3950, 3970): 0.26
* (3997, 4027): -0.09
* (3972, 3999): 0.05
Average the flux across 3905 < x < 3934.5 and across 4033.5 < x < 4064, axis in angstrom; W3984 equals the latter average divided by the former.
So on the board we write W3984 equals 1.28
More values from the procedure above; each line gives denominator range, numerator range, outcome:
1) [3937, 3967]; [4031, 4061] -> 1.21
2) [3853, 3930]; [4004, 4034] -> 1.22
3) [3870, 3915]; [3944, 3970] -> 0.92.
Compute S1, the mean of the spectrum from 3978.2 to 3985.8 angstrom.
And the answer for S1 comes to 4.43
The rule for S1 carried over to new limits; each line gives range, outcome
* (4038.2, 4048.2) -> 4.51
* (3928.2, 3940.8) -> 3.05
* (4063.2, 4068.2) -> 4.53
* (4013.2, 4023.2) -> 4.89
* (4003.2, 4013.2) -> 4.87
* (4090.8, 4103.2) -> 3.67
